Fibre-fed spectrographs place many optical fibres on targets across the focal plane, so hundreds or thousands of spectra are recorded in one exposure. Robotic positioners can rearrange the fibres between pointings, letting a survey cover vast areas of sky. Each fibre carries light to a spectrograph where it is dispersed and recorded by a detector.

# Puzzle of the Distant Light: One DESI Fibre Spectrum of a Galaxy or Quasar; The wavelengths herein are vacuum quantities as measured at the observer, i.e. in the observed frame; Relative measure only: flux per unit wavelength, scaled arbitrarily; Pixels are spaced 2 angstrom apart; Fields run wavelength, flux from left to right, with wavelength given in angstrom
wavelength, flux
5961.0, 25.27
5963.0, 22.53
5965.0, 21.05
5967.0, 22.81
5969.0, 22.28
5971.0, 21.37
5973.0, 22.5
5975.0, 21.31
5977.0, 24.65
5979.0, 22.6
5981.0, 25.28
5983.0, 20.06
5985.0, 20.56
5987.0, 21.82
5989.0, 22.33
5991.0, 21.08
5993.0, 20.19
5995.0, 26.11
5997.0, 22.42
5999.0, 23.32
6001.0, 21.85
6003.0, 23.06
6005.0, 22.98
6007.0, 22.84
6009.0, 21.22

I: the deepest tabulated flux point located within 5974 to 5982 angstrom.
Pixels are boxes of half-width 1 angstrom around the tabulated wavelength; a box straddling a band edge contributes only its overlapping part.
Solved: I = 21.31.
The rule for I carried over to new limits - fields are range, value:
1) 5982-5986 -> 20.06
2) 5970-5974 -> 21.37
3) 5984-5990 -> 20.56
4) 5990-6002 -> 20.19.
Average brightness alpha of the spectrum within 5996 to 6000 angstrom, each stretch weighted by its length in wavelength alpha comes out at 22.9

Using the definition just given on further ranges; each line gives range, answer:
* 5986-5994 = 21.4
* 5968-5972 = 21.8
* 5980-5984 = 22.7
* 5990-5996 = 22.5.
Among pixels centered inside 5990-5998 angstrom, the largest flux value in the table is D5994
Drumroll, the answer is 26.11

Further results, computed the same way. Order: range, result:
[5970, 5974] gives 22.5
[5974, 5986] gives 25.28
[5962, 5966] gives 22.53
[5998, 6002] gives 23.32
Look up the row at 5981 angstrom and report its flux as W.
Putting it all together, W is 25.28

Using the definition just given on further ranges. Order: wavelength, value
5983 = 20.06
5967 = 22.81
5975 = 21.31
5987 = 21.82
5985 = 20.56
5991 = 21.08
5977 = 24.65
